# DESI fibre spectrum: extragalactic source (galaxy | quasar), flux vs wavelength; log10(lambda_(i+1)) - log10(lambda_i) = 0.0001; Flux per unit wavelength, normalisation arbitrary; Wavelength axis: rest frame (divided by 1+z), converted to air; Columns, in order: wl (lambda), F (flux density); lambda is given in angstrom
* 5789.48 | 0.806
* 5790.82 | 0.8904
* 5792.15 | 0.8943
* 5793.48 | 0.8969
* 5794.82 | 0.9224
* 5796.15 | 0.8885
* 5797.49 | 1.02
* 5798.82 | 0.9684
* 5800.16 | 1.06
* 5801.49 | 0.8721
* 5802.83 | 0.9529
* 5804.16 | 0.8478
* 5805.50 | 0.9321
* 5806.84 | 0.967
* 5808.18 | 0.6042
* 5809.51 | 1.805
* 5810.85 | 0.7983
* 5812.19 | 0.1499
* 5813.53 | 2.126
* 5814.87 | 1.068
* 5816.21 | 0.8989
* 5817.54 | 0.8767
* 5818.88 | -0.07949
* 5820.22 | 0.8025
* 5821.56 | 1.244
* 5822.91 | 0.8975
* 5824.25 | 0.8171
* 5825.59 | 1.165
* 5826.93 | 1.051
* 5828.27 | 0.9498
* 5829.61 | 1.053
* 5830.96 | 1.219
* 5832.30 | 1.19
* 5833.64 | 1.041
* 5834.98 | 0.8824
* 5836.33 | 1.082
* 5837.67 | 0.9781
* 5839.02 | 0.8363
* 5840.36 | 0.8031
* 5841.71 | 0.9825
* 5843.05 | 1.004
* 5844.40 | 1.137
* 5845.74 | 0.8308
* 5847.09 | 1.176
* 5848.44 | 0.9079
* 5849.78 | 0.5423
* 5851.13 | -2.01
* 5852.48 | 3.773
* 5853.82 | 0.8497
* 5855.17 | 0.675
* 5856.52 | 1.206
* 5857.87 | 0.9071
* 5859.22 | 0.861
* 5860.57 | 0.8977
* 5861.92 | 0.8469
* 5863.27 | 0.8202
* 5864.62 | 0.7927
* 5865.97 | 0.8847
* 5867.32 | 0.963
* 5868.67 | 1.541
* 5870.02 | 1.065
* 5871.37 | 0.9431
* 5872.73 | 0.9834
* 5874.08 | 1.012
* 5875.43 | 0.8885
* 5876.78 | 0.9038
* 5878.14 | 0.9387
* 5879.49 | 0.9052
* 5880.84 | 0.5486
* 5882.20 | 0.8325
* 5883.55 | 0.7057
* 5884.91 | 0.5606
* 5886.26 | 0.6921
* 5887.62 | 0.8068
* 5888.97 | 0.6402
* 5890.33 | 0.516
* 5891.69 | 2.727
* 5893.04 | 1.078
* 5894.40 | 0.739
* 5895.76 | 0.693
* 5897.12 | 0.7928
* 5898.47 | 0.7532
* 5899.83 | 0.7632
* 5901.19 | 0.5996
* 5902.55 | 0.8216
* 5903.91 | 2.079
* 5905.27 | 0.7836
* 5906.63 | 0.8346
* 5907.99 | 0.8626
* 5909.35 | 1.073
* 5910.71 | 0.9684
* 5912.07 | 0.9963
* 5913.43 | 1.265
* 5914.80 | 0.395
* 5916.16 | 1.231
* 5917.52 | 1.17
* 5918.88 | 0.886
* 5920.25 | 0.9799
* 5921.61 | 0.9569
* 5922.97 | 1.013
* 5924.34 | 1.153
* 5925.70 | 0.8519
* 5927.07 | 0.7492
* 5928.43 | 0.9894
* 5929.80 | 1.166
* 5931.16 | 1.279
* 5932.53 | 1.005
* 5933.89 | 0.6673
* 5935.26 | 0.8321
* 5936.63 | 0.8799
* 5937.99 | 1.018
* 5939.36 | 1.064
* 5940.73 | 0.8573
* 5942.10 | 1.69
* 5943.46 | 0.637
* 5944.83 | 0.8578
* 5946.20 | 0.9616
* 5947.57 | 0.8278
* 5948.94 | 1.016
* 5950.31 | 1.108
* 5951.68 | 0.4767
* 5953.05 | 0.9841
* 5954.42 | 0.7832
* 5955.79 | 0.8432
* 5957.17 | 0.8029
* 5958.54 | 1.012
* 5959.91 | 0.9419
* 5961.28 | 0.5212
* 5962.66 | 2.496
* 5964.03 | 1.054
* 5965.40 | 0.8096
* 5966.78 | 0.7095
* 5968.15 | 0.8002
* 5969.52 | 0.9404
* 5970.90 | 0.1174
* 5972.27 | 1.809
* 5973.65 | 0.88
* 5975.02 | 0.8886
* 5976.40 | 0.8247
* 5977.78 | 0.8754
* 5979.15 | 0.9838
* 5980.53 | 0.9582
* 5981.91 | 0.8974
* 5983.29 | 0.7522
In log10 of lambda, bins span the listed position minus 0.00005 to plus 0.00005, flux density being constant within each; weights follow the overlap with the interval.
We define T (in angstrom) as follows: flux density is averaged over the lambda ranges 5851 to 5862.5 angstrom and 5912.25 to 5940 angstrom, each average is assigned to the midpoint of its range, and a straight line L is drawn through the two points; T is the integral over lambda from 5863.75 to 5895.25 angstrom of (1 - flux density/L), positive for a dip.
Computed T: 2.2 angstrom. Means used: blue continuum 1.03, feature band 0.94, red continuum 0.978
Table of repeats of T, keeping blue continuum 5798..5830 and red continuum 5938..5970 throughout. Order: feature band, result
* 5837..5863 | 1.4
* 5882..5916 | 1.2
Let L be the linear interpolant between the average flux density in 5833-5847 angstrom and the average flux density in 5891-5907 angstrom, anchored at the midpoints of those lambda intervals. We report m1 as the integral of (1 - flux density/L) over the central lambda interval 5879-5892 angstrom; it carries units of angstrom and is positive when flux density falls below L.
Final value 2.47 angstrom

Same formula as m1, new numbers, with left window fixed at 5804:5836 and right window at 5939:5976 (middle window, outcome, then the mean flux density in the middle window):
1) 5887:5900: 0.1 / 0.959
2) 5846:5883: 2.2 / 0.912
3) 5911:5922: -0.3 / 0.985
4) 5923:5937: 0.0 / 0.961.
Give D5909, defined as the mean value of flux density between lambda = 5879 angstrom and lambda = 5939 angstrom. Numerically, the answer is 0.939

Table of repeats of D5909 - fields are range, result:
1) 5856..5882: 0.939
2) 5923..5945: 0.985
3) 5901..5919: 1.01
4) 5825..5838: 1.06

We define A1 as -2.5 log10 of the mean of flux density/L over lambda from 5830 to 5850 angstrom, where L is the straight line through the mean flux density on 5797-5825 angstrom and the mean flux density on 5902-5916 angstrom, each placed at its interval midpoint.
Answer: -0.03 mag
